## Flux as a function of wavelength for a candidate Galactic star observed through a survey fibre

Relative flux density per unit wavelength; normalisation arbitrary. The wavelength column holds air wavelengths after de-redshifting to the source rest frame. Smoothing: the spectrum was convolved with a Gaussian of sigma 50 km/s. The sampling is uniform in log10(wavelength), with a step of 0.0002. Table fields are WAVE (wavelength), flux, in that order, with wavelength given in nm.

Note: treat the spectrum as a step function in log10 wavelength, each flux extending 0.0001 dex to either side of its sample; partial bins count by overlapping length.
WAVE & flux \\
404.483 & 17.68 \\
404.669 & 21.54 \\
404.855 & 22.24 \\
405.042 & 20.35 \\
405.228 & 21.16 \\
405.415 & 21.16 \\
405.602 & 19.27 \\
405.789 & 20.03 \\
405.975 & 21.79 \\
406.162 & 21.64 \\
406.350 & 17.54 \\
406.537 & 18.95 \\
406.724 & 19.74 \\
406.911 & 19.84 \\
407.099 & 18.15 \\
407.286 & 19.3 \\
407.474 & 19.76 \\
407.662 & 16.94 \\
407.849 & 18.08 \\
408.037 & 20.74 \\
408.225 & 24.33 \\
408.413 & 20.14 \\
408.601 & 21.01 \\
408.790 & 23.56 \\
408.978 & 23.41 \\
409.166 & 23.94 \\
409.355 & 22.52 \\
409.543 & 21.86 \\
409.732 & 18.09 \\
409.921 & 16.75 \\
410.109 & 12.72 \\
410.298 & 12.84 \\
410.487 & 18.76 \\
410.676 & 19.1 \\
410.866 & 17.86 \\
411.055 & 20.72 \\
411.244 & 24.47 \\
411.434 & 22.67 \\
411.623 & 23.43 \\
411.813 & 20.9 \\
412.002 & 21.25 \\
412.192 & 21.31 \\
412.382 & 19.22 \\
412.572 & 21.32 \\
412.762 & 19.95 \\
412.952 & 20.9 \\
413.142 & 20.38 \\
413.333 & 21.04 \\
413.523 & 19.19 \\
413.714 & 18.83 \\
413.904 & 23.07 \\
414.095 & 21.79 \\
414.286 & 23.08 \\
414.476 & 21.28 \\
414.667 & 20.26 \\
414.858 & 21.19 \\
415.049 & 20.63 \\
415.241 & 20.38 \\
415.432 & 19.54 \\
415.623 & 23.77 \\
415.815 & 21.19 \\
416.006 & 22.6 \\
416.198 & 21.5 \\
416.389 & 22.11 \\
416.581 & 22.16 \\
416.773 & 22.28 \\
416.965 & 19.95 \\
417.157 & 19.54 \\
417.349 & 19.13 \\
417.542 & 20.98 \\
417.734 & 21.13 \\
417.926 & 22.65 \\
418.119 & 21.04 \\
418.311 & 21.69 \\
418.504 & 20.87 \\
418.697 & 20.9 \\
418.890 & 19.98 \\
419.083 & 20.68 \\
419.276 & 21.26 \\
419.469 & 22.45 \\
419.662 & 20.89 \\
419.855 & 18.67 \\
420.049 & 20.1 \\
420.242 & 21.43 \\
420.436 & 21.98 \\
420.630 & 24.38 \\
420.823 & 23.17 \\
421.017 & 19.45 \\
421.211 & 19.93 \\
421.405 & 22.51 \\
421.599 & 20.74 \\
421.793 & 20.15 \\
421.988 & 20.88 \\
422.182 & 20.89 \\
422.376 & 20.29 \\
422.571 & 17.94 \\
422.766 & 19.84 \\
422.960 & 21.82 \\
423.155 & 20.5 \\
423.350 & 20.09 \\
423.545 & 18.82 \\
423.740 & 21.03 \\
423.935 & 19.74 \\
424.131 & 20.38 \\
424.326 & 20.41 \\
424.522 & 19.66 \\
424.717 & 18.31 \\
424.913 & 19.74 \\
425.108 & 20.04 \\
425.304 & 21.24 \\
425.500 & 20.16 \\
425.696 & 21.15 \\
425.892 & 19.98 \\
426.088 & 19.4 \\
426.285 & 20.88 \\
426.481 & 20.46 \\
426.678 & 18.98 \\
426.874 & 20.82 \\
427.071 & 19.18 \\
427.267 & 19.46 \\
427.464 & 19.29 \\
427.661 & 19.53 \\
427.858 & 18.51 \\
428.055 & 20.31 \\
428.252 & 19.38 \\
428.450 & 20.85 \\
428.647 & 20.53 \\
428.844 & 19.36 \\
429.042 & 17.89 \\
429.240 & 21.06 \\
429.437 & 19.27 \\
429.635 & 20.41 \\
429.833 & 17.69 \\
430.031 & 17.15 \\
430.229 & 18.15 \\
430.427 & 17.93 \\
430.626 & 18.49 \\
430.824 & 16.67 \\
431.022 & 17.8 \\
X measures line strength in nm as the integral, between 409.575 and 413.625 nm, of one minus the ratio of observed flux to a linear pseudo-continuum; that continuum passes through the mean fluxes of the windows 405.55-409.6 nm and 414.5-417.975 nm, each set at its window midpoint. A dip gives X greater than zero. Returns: 0.223 nm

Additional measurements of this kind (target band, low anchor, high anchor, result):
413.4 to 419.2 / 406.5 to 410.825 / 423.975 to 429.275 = -0.417 nm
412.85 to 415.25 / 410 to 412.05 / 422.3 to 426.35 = -0.164 nm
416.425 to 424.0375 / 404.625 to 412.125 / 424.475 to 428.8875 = -0.313 nm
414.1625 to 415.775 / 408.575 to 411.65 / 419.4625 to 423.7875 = -0.070 nm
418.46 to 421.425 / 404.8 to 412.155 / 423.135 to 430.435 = -0.189 nm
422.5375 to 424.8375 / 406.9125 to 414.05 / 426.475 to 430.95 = -0.056 nm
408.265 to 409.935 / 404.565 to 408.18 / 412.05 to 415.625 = -0.106 nm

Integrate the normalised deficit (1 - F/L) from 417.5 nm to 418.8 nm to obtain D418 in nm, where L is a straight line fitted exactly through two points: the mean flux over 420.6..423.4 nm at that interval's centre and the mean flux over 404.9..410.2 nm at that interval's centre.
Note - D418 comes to -0.05 nm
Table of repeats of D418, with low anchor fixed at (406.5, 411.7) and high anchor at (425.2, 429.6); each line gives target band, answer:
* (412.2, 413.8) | -0.02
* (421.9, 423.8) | -0.03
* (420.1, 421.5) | -0.13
